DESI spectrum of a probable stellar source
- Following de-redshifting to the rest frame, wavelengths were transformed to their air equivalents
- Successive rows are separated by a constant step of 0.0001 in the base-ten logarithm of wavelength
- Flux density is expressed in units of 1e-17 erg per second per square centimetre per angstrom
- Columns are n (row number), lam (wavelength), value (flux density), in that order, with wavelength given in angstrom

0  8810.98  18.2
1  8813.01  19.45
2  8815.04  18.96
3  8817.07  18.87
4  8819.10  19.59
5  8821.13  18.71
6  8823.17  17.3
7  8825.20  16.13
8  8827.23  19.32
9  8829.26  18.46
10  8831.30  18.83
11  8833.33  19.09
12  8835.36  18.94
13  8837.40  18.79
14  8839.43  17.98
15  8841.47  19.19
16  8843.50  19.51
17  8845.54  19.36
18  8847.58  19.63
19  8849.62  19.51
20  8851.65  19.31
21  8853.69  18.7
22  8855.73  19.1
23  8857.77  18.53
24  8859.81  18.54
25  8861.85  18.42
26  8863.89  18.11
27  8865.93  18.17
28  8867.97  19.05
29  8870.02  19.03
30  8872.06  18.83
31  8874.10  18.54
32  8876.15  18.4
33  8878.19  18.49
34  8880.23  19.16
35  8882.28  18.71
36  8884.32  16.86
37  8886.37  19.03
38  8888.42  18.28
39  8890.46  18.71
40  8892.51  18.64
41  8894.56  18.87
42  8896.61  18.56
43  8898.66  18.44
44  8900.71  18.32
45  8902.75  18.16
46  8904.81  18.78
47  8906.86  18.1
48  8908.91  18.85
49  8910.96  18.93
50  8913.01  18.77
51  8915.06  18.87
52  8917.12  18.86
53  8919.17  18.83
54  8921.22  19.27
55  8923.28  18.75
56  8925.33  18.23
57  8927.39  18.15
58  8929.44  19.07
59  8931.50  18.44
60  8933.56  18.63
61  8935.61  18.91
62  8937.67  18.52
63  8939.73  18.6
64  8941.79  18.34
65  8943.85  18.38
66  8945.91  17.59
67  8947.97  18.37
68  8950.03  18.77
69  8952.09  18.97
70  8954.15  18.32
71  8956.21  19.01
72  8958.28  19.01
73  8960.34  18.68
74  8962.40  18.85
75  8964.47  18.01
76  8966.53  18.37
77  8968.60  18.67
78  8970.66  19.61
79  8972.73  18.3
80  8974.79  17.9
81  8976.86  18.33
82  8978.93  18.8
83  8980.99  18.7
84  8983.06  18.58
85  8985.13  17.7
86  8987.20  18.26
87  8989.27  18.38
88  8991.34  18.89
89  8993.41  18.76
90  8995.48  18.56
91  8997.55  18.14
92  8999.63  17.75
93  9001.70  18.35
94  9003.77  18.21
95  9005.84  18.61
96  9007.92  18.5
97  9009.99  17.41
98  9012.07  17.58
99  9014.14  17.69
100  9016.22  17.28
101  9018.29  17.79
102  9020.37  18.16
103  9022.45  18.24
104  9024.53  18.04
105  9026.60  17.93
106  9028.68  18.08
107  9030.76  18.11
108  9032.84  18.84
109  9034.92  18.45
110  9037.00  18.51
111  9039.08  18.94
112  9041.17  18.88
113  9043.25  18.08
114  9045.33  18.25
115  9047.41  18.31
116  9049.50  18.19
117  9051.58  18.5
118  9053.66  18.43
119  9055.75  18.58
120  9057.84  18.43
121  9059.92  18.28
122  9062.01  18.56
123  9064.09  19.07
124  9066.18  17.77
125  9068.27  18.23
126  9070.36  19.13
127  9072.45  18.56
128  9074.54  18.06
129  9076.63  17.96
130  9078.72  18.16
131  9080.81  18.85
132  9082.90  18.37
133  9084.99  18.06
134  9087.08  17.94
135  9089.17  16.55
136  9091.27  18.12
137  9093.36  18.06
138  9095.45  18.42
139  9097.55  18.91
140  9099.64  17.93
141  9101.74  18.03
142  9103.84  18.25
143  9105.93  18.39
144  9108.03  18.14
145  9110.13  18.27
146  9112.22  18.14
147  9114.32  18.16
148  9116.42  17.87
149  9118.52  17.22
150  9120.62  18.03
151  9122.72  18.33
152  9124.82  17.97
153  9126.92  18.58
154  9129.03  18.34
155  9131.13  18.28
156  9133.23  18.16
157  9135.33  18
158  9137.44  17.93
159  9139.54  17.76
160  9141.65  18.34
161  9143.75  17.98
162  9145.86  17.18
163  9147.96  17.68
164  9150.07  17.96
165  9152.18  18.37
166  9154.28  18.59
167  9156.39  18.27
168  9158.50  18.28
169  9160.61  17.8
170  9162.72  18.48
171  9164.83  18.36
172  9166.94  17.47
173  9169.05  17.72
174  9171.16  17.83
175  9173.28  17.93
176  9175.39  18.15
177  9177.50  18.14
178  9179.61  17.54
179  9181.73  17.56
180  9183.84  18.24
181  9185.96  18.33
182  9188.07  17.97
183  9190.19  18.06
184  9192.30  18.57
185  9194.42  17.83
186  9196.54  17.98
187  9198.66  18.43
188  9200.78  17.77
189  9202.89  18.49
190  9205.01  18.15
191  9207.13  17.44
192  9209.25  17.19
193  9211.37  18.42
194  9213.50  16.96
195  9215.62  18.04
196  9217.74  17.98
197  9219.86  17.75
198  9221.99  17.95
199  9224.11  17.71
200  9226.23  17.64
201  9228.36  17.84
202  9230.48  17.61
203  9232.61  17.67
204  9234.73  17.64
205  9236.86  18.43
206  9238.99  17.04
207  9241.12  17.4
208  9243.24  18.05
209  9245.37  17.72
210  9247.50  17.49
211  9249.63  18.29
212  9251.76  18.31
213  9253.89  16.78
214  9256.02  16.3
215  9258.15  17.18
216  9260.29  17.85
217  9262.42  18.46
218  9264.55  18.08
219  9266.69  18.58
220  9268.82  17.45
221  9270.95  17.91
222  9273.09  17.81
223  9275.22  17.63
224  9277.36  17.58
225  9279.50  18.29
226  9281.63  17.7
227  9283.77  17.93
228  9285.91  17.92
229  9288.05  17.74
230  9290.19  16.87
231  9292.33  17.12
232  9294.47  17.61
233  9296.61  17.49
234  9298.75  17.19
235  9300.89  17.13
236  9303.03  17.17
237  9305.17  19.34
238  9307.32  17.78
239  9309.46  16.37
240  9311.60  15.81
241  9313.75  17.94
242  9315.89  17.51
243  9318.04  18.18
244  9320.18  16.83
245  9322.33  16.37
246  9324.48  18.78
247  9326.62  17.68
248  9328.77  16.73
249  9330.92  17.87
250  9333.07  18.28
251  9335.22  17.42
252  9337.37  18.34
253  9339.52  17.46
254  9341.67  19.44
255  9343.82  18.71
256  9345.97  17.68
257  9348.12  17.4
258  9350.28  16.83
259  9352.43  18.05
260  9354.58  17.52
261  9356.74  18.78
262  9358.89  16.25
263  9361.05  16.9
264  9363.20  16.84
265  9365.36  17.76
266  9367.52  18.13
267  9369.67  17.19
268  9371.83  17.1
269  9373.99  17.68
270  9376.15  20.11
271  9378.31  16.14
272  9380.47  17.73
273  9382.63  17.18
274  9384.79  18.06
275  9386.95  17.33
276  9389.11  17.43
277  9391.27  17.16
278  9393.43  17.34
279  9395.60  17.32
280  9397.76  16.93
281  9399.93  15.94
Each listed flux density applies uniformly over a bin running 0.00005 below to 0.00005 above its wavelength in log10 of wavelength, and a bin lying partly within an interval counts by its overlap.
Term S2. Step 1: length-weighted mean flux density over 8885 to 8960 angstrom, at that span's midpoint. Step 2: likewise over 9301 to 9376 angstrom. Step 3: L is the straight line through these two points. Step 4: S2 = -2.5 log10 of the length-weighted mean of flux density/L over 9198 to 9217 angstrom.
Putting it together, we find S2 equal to 0.00 mag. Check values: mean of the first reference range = 18.6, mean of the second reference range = 17.6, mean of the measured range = 17.9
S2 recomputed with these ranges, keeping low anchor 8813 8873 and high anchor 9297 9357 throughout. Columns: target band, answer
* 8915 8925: -0.02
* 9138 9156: 0.00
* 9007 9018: 0.04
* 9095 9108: -0.01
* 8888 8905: 0.01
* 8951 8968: -0.01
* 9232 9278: 0.01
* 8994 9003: 0.01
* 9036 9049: -0.01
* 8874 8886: 0.02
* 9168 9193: 0.00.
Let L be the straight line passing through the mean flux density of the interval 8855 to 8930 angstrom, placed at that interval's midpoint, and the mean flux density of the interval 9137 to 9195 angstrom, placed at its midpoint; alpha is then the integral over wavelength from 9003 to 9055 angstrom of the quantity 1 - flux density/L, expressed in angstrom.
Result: 0.3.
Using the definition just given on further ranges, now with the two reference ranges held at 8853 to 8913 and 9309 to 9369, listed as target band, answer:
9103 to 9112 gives -0.1 angstrom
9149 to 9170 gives -0.2 angstrom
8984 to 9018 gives 0.3 angstrom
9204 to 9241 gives 0.2 angstrom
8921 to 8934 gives -0.1 angstrom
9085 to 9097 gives 0.2 angstrom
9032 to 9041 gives -0.2 angstrom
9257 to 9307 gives -0.1 angstrom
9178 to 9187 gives 0.0 angstrom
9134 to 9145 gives 0.0 angstrom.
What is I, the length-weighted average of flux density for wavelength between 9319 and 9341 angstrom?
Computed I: 17.6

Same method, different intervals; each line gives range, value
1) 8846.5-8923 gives 18.7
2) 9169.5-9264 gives 17.8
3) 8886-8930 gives 18.6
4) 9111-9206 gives 18.1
